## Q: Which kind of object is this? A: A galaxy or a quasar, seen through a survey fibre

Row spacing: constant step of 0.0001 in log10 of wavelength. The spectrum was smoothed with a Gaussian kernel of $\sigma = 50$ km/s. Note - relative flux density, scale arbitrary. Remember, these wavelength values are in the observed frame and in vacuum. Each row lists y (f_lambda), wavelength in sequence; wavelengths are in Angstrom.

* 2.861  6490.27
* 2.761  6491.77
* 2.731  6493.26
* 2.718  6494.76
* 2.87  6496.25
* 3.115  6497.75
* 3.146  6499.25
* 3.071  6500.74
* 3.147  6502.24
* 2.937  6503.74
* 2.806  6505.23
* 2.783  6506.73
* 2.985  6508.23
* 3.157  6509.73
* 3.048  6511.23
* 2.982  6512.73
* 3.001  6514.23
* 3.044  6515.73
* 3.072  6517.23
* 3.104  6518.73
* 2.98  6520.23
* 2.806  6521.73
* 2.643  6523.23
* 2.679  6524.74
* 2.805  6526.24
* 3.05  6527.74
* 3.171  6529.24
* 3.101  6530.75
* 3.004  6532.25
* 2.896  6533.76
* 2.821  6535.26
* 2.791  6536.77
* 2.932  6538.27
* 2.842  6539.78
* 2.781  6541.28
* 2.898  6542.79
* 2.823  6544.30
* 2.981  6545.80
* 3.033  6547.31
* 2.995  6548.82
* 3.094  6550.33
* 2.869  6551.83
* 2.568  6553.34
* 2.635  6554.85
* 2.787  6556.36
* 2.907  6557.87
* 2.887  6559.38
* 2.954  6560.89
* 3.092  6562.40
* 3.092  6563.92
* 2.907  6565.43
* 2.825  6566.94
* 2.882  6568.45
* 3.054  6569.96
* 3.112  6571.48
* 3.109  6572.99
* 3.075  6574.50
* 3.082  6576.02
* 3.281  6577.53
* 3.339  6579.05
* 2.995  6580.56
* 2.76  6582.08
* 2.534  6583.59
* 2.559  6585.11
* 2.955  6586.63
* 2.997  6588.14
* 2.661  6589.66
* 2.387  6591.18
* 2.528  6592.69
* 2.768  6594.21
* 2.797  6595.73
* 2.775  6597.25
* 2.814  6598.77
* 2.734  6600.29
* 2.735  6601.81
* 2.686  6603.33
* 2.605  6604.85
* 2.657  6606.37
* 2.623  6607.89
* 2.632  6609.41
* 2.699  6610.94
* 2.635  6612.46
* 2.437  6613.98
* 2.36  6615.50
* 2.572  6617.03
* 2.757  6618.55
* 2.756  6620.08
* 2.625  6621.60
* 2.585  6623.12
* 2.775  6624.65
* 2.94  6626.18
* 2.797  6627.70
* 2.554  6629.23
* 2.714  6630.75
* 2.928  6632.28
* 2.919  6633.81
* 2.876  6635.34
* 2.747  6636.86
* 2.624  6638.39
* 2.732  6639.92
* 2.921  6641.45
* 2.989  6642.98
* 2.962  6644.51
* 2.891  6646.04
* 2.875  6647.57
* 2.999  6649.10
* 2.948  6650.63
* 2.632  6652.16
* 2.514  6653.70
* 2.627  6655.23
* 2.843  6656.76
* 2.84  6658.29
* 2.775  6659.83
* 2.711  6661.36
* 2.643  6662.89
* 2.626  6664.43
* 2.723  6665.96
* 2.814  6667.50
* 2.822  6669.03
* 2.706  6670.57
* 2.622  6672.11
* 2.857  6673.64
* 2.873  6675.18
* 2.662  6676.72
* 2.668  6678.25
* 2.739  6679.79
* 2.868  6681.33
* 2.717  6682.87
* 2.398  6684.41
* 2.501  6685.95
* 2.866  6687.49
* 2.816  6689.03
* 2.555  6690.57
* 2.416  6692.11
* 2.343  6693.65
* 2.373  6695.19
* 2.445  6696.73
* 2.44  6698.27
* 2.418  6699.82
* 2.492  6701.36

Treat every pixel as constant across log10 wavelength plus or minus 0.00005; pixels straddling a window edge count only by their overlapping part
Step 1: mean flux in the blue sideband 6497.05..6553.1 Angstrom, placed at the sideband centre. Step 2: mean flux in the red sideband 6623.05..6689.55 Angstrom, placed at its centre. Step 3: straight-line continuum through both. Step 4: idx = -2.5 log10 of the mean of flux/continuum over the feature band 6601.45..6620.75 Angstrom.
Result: 0.08 mag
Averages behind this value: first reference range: 2.95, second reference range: 2.77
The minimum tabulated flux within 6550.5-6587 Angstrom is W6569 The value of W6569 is 2.534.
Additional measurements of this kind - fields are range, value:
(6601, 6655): 2.36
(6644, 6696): 2.343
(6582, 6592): 2.387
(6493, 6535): 2.643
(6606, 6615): 2.437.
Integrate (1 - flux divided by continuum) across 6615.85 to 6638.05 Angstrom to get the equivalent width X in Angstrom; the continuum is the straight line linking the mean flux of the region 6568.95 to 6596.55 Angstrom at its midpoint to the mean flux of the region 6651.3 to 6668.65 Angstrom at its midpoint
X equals 0.3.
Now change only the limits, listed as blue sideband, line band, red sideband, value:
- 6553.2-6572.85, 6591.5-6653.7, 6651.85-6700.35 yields 0.91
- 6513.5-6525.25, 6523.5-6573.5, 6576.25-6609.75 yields -0.98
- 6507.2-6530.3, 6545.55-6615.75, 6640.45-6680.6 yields 1.38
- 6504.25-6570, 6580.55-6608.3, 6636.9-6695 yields 1.25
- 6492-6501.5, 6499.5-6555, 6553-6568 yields -0.54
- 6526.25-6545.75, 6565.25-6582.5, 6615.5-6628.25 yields -1.34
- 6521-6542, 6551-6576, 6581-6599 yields -1.25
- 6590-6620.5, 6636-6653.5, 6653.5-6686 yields -0.97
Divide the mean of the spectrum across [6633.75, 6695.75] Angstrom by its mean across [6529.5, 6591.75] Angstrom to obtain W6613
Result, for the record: 0.94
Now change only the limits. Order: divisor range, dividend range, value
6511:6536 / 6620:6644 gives 0.94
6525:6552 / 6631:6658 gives 0.96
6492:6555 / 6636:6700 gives 0.92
